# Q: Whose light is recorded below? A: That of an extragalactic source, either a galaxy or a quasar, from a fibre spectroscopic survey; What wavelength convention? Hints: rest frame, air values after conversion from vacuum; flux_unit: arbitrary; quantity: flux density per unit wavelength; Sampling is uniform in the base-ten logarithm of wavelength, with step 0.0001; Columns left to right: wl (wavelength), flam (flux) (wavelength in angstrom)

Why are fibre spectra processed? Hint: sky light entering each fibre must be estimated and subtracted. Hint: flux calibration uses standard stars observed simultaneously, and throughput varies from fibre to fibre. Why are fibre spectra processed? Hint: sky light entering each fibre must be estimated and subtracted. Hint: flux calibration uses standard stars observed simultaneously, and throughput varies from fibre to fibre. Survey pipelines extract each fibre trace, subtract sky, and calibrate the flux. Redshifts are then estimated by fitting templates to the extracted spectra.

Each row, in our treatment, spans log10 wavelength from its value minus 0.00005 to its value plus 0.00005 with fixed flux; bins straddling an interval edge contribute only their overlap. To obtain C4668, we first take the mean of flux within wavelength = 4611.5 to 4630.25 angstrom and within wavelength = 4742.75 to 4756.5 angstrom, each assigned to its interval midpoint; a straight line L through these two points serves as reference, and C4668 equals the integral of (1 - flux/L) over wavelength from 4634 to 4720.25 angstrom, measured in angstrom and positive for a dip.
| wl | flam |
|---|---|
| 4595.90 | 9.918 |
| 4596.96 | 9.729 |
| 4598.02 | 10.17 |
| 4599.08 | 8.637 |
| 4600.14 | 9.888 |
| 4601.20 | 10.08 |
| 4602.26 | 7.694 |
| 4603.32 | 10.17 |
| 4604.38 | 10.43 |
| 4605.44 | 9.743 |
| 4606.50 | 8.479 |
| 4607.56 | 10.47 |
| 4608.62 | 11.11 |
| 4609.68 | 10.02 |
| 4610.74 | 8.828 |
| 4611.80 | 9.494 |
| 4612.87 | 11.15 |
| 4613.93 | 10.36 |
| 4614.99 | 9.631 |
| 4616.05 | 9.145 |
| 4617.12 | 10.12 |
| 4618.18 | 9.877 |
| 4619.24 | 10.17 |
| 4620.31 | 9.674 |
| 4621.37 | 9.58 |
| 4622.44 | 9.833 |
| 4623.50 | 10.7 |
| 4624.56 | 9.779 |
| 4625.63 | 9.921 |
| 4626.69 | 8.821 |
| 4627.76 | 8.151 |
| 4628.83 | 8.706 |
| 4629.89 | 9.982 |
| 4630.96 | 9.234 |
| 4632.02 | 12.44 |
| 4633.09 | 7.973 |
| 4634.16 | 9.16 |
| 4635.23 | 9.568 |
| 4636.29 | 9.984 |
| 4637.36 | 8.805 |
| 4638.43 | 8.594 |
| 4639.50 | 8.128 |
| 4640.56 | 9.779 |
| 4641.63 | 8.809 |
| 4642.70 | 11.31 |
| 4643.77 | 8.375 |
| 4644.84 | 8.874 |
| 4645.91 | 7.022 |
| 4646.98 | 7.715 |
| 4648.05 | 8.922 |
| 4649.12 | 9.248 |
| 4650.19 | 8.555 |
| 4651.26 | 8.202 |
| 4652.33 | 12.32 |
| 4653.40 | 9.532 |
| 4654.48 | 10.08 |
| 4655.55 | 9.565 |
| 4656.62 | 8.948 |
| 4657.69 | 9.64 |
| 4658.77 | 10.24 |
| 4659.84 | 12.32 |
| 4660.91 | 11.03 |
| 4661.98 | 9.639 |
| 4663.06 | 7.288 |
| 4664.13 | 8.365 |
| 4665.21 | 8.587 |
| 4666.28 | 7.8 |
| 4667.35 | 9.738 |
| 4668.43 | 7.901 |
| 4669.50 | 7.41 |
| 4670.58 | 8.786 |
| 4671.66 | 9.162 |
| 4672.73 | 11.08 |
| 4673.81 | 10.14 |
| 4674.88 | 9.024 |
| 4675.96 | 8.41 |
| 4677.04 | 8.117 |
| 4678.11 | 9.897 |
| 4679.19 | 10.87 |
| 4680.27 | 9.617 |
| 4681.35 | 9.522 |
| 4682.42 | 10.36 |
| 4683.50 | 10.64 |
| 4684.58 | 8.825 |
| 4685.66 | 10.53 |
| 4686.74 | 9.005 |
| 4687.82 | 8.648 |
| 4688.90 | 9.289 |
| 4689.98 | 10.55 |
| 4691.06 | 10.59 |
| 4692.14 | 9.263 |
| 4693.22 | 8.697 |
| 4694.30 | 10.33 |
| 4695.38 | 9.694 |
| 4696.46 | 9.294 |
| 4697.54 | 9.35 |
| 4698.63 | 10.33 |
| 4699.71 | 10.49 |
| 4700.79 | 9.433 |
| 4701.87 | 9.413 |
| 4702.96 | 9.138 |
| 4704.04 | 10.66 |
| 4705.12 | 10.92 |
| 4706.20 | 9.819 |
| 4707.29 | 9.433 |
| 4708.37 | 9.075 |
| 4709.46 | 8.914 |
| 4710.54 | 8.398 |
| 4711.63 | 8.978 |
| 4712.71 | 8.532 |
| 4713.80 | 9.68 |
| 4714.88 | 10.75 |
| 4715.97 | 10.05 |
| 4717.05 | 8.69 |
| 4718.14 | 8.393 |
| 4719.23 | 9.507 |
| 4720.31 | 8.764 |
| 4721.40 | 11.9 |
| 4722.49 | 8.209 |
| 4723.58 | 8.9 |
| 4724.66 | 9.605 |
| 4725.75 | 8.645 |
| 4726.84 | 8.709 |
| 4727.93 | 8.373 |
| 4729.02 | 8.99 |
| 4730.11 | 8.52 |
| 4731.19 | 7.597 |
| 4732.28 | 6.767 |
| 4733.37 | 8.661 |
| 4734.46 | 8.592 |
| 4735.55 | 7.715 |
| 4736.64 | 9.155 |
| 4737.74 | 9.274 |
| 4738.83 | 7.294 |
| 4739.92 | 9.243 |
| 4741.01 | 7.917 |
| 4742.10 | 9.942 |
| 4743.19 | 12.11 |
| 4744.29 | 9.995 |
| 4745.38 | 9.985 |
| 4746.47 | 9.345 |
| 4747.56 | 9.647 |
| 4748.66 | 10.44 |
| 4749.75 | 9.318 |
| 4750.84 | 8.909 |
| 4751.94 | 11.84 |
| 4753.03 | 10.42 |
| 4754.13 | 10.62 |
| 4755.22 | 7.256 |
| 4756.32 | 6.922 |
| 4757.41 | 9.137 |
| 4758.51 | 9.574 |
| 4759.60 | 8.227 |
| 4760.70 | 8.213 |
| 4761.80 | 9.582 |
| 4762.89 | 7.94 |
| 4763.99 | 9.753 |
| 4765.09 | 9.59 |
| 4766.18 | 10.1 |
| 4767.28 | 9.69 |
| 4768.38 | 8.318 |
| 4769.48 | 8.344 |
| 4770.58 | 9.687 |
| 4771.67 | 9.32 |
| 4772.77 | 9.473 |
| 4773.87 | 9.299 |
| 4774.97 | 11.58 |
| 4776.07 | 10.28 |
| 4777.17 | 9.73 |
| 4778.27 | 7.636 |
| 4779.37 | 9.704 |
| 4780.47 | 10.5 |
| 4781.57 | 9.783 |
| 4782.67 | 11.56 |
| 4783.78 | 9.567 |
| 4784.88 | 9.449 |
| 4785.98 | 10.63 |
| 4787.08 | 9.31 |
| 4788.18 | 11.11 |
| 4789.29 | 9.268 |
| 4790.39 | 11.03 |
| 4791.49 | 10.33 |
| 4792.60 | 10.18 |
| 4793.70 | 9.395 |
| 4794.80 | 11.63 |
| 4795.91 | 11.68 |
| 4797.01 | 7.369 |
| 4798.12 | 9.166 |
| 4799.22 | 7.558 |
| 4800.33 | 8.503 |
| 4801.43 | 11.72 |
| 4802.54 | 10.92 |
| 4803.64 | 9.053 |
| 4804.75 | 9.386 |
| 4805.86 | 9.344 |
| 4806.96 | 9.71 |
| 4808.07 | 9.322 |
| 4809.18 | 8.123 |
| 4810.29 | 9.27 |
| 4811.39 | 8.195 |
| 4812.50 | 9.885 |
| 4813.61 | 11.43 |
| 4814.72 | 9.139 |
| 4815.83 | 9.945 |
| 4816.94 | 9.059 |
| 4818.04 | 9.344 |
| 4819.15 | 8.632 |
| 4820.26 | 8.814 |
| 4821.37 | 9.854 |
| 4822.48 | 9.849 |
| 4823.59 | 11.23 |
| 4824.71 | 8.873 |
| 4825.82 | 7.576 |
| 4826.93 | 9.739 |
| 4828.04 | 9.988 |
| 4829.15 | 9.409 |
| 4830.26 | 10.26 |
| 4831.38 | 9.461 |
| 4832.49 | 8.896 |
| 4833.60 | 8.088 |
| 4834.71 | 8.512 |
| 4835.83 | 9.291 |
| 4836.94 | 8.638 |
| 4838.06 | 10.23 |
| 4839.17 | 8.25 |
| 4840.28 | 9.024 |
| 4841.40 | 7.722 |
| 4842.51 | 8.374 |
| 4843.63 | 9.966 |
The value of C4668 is 3.2 angstrom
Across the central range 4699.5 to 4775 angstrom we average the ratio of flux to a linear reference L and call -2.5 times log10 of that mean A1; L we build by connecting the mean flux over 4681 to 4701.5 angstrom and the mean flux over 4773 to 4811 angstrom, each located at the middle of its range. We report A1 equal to 0.06 mag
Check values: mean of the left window 9.73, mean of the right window 9.79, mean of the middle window 9.23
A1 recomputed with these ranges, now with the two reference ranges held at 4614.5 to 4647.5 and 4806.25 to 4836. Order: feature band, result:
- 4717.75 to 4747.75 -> 0.042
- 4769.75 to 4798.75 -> -0.067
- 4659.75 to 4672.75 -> 0.043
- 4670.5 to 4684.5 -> -0.037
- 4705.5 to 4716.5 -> -0.005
